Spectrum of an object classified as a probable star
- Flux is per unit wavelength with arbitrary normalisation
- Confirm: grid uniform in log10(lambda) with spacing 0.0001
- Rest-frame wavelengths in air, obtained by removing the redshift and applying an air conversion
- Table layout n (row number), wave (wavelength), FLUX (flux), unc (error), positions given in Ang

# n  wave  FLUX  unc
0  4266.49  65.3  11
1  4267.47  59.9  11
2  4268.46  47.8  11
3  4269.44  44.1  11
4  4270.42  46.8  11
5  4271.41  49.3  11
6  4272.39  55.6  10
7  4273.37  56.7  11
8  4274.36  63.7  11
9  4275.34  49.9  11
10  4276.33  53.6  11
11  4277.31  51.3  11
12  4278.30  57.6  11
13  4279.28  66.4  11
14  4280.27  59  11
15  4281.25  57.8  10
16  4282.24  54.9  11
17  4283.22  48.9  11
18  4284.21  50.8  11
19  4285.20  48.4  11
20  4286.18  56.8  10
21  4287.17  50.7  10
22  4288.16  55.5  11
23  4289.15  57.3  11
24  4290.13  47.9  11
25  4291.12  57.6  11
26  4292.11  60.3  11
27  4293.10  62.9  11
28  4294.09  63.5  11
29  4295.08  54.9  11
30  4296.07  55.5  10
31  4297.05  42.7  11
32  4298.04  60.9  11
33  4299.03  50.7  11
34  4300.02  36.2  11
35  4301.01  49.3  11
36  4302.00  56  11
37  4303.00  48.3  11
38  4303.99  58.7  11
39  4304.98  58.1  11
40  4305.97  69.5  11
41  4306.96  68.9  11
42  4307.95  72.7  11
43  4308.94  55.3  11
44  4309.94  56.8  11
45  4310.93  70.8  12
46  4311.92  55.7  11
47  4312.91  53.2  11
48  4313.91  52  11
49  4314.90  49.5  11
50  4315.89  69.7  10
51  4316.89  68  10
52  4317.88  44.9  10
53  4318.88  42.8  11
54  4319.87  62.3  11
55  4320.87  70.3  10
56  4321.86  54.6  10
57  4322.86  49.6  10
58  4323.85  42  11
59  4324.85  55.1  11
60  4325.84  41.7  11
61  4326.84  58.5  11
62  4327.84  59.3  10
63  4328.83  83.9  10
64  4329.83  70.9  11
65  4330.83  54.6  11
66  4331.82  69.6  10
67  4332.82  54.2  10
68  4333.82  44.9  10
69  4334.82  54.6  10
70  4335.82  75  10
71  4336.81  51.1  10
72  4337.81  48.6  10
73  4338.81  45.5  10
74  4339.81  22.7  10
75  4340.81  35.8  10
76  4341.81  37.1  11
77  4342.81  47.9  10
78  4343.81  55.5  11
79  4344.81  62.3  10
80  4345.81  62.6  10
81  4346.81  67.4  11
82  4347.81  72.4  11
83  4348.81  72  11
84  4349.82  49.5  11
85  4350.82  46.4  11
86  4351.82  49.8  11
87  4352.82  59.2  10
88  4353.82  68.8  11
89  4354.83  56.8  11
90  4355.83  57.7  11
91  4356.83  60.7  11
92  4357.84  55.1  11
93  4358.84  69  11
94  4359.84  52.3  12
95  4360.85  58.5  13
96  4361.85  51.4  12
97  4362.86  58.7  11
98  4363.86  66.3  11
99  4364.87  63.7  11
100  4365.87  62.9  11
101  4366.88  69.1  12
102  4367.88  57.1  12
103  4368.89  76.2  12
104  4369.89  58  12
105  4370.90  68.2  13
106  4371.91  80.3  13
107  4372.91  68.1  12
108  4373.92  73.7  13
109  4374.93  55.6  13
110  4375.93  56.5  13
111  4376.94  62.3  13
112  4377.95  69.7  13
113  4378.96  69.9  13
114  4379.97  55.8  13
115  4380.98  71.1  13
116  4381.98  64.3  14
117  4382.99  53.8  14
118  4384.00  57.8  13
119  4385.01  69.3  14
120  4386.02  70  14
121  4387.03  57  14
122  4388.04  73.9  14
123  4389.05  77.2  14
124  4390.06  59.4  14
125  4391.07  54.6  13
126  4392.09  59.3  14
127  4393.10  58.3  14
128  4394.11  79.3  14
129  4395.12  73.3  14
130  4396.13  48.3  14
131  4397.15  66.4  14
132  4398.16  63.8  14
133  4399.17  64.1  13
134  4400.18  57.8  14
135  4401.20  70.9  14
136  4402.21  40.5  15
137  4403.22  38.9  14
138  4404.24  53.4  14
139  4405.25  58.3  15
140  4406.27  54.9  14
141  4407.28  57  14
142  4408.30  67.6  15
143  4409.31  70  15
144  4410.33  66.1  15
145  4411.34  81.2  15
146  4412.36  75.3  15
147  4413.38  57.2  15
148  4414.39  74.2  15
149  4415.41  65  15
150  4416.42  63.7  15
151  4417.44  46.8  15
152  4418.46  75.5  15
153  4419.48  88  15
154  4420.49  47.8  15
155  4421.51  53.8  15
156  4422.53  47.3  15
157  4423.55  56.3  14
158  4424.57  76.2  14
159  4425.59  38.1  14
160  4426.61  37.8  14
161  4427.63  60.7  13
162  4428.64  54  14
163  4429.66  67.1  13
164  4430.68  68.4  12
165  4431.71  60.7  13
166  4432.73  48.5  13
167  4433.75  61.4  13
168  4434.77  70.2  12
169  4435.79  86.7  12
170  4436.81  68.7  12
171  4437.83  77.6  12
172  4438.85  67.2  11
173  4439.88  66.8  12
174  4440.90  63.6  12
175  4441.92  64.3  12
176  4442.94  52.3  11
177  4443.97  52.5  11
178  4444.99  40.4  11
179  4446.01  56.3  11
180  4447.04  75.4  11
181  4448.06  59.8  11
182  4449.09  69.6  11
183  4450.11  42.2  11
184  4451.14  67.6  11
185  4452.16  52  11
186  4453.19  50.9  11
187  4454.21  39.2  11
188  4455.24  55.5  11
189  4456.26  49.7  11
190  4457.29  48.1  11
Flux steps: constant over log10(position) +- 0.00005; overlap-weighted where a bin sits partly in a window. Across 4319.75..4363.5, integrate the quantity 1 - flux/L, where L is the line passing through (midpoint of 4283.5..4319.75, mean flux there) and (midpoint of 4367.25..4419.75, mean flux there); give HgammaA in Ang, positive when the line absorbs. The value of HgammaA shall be 2.4 Ang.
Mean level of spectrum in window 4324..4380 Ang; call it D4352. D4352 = 59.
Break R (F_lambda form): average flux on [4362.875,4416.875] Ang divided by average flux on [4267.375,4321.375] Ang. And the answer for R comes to 1.15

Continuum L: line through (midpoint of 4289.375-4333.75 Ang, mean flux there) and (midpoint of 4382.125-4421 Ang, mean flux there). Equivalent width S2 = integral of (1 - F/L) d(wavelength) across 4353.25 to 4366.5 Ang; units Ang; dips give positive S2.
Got 0.0 Ang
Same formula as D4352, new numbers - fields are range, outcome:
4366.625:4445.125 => 62.8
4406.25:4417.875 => 65.5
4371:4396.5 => 64.9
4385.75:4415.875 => 63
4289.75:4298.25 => 56.2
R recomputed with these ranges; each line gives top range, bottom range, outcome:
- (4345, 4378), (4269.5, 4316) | 1.12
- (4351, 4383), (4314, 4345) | 1.15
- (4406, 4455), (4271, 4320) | 1.10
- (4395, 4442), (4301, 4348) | 1.10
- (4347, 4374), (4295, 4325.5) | 1.11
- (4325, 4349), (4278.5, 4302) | 1.03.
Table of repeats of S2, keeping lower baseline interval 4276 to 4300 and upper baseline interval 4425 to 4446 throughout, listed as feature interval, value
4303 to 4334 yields -1.4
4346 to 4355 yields -0.5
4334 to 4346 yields 1.6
